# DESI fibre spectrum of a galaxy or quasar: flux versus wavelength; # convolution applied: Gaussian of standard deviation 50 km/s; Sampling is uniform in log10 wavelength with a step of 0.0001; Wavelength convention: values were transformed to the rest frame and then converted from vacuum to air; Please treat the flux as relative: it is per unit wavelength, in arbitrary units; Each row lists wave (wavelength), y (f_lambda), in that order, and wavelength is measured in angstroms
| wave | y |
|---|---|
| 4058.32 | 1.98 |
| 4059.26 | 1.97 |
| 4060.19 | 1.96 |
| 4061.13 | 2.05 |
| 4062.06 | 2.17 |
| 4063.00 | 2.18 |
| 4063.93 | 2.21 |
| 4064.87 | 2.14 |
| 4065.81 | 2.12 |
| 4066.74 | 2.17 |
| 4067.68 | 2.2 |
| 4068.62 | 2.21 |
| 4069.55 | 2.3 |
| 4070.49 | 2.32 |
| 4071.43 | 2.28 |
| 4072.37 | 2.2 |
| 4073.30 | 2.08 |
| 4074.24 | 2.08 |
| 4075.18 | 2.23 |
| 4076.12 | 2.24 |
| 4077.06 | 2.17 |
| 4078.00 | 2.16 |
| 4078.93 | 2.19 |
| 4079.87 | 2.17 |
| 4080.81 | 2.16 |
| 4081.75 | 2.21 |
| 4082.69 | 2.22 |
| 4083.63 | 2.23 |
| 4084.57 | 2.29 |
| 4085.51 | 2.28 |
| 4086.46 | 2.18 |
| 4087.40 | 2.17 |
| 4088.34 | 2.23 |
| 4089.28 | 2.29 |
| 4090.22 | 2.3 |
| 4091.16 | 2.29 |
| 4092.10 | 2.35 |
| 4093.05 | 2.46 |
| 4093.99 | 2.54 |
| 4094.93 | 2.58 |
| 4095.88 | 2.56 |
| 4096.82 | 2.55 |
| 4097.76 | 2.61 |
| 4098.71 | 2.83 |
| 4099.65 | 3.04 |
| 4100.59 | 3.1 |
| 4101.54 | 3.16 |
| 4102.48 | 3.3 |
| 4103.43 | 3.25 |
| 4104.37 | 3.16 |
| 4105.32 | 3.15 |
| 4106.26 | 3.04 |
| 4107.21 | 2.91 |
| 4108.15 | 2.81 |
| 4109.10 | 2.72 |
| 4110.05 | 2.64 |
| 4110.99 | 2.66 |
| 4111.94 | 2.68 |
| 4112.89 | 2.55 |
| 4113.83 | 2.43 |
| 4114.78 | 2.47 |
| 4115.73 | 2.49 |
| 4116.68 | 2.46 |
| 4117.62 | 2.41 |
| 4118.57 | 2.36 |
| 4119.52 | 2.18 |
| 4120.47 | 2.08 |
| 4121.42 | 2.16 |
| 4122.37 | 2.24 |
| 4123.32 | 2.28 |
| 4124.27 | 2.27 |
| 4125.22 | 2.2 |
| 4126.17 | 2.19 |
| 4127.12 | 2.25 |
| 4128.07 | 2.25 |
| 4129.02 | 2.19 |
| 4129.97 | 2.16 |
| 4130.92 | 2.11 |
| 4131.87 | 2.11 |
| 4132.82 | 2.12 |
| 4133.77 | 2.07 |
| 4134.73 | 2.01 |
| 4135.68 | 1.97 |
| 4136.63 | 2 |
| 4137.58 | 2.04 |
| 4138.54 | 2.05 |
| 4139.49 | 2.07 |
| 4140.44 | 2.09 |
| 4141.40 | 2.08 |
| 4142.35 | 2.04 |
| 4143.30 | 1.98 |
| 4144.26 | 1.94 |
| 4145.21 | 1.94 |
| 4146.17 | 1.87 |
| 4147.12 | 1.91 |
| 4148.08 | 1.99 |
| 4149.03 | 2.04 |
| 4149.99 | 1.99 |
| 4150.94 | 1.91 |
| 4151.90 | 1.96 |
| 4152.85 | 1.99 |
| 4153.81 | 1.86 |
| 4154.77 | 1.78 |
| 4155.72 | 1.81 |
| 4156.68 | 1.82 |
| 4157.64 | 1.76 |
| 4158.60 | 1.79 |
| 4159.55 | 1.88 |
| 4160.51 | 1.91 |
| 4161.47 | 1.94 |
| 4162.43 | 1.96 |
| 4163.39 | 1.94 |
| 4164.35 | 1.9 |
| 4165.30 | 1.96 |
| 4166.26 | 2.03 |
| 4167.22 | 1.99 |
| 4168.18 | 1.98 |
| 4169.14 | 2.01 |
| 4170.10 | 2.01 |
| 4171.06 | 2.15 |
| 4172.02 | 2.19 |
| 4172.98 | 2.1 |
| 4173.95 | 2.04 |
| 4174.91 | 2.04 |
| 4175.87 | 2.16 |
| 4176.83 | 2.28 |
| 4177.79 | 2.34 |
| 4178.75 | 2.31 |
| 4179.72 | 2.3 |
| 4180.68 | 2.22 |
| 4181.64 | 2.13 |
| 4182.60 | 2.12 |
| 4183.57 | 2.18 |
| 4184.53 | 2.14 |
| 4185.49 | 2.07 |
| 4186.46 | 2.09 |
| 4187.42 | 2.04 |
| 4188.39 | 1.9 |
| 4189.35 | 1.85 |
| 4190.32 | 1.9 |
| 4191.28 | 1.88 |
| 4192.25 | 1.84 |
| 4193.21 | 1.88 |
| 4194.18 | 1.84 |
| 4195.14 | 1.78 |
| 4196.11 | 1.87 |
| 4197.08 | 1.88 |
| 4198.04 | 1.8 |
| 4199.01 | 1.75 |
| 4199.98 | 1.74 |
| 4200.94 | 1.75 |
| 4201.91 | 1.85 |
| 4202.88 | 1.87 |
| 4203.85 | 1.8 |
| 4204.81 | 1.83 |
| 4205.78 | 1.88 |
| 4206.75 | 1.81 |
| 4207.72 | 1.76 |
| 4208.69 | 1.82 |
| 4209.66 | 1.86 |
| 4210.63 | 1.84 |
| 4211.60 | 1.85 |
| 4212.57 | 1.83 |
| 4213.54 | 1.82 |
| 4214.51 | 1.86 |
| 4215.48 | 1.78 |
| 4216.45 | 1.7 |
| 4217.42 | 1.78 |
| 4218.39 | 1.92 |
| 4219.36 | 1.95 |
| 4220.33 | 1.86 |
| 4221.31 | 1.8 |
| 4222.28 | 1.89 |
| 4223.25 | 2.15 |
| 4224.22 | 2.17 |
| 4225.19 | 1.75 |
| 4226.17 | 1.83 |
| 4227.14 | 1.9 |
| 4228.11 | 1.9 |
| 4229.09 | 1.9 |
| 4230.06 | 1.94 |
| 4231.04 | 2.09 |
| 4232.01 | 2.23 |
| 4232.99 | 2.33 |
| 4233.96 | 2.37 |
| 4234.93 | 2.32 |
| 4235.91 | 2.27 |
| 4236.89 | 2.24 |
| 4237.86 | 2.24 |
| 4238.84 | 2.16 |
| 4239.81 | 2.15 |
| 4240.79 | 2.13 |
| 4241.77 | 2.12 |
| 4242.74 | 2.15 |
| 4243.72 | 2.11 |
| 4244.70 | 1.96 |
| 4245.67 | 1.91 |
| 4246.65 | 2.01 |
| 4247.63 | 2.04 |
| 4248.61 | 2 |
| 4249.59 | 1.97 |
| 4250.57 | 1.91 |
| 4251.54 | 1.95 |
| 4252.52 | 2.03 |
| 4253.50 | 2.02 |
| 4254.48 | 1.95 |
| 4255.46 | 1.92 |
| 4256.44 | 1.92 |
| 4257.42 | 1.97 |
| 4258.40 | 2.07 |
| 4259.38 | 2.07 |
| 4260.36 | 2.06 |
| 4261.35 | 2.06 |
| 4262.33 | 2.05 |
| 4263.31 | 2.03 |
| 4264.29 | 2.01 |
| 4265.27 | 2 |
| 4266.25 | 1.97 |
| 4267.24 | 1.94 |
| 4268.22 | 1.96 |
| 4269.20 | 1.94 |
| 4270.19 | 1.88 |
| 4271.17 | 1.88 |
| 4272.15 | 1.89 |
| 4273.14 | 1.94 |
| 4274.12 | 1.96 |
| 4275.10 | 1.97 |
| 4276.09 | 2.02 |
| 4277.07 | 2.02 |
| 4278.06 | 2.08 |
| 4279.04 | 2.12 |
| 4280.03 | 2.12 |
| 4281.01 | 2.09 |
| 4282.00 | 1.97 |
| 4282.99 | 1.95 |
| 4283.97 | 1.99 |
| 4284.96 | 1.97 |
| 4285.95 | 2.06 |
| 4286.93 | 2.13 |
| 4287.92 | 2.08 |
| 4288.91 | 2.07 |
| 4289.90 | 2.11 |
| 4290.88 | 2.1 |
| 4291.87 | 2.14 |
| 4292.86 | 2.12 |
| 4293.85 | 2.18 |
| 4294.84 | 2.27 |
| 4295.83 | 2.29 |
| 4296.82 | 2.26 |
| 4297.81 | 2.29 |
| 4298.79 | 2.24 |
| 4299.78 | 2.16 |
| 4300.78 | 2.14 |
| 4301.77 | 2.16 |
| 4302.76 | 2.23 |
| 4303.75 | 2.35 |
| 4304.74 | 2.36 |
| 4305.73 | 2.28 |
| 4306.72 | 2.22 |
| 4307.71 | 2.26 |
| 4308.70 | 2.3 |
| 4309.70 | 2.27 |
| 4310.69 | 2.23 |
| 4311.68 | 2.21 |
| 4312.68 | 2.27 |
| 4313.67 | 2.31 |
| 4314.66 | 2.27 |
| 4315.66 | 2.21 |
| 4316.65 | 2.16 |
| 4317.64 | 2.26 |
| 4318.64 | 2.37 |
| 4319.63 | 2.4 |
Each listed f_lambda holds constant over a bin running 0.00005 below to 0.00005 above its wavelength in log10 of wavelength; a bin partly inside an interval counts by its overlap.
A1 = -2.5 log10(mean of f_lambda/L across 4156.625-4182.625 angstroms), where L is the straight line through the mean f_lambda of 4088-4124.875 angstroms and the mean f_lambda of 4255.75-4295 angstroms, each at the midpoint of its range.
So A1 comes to 0.17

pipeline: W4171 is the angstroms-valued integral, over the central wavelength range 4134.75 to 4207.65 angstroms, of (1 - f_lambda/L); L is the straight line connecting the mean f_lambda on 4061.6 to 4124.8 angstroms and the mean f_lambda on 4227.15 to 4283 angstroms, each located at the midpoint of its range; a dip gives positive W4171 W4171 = 8.9 angstroms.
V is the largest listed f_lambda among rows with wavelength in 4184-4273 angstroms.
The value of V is 2.37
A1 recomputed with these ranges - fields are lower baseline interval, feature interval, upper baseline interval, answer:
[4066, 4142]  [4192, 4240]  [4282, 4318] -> 0.18 mag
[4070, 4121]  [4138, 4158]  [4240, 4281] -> 0.20 mag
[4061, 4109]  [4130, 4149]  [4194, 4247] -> 0.11 mag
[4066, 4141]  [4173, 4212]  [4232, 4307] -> 0.14 mag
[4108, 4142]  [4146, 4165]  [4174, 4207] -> 0.12 mag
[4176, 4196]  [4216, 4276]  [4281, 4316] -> 0.06 mag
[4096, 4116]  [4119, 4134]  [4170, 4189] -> 0.21 mag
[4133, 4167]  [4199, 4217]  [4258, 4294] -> 0.10 mag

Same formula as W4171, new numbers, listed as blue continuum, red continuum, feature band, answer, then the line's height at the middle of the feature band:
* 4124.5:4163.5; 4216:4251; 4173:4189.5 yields -0.99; 2.01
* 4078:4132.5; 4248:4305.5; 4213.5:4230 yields 2.32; 2.19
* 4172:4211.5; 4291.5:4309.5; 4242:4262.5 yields 1.06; 2.12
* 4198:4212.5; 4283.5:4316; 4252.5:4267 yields 0.20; 2.04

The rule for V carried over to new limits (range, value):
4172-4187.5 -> 2.34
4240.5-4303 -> 2.29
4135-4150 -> 2.09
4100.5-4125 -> 3.3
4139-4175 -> 2.19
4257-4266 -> 2.07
